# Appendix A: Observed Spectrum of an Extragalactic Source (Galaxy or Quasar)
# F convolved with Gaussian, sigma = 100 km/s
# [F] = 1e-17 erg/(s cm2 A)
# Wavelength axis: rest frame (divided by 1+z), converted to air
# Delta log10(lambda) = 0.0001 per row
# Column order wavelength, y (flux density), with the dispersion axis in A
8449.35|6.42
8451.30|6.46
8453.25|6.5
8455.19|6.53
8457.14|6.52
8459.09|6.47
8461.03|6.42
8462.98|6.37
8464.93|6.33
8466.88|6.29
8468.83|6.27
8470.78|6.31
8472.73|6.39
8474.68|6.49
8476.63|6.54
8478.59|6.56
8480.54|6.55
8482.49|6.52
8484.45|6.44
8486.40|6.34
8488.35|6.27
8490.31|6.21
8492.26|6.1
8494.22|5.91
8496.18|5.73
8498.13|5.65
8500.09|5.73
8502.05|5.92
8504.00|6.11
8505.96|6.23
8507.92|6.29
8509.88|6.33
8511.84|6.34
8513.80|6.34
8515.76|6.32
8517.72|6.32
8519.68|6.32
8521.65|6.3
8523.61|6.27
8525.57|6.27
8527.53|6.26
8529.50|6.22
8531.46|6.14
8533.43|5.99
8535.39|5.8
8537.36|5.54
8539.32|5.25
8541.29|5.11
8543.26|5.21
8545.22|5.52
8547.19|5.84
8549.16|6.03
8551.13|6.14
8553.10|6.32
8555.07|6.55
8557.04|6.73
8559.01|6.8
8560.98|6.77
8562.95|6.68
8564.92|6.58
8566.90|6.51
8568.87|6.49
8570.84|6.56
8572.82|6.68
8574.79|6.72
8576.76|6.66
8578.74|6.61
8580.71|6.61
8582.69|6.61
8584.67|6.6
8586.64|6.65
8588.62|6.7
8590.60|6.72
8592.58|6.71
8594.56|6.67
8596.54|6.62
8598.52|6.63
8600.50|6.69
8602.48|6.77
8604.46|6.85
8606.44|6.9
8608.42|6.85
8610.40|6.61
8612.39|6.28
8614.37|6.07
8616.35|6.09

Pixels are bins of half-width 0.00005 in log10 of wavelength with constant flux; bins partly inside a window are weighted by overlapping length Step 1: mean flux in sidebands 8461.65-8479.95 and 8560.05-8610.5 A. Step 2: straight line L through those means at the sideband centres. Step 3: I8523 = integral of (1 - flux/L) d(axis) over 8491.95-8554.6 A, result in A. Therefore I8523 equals 5.0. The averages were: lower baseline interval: 6.4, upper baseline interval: 6.67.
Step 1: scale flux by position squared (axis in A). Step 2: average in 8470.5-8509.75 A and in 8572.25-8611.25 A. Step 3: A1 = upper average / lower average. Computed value 1.10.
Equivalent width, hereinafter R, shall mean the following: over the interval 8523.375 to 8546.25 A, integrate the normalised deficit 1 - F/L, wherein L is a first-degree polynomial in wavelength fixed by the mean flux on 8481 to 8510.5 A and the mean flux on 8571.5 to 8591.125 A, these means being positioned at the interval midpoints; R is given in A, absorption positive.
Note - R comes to 2.1 A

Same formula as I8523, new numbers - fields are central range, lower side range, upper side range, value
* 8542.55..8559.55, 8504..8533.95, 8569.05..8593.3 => 0.9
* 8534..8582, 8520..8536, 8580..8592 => 1.4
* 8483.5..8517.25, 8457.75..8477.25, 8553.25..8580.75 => 1.7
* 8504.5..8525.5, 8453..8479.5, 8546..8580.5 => 0.5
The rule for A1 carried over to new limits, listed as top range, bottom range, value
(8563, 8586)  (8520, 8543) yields 1.13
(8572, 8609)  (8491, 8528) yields 1.11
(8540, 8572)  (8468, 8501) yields 1.02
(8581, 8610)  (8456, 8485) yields 1.07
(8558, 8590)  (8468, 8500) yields 1.08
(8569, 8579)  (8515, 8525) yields 1.07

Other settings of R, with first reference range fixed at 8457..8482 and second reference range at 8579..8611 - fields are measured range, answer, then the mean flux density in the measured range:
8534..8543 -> 1.6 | 5.43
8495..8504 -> 1.0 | 5.8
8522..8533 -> 0.5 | 6.22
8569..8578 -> 0.0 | 6.64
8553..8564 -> -0.1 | 6.67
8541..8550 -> 1.4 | 5.57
